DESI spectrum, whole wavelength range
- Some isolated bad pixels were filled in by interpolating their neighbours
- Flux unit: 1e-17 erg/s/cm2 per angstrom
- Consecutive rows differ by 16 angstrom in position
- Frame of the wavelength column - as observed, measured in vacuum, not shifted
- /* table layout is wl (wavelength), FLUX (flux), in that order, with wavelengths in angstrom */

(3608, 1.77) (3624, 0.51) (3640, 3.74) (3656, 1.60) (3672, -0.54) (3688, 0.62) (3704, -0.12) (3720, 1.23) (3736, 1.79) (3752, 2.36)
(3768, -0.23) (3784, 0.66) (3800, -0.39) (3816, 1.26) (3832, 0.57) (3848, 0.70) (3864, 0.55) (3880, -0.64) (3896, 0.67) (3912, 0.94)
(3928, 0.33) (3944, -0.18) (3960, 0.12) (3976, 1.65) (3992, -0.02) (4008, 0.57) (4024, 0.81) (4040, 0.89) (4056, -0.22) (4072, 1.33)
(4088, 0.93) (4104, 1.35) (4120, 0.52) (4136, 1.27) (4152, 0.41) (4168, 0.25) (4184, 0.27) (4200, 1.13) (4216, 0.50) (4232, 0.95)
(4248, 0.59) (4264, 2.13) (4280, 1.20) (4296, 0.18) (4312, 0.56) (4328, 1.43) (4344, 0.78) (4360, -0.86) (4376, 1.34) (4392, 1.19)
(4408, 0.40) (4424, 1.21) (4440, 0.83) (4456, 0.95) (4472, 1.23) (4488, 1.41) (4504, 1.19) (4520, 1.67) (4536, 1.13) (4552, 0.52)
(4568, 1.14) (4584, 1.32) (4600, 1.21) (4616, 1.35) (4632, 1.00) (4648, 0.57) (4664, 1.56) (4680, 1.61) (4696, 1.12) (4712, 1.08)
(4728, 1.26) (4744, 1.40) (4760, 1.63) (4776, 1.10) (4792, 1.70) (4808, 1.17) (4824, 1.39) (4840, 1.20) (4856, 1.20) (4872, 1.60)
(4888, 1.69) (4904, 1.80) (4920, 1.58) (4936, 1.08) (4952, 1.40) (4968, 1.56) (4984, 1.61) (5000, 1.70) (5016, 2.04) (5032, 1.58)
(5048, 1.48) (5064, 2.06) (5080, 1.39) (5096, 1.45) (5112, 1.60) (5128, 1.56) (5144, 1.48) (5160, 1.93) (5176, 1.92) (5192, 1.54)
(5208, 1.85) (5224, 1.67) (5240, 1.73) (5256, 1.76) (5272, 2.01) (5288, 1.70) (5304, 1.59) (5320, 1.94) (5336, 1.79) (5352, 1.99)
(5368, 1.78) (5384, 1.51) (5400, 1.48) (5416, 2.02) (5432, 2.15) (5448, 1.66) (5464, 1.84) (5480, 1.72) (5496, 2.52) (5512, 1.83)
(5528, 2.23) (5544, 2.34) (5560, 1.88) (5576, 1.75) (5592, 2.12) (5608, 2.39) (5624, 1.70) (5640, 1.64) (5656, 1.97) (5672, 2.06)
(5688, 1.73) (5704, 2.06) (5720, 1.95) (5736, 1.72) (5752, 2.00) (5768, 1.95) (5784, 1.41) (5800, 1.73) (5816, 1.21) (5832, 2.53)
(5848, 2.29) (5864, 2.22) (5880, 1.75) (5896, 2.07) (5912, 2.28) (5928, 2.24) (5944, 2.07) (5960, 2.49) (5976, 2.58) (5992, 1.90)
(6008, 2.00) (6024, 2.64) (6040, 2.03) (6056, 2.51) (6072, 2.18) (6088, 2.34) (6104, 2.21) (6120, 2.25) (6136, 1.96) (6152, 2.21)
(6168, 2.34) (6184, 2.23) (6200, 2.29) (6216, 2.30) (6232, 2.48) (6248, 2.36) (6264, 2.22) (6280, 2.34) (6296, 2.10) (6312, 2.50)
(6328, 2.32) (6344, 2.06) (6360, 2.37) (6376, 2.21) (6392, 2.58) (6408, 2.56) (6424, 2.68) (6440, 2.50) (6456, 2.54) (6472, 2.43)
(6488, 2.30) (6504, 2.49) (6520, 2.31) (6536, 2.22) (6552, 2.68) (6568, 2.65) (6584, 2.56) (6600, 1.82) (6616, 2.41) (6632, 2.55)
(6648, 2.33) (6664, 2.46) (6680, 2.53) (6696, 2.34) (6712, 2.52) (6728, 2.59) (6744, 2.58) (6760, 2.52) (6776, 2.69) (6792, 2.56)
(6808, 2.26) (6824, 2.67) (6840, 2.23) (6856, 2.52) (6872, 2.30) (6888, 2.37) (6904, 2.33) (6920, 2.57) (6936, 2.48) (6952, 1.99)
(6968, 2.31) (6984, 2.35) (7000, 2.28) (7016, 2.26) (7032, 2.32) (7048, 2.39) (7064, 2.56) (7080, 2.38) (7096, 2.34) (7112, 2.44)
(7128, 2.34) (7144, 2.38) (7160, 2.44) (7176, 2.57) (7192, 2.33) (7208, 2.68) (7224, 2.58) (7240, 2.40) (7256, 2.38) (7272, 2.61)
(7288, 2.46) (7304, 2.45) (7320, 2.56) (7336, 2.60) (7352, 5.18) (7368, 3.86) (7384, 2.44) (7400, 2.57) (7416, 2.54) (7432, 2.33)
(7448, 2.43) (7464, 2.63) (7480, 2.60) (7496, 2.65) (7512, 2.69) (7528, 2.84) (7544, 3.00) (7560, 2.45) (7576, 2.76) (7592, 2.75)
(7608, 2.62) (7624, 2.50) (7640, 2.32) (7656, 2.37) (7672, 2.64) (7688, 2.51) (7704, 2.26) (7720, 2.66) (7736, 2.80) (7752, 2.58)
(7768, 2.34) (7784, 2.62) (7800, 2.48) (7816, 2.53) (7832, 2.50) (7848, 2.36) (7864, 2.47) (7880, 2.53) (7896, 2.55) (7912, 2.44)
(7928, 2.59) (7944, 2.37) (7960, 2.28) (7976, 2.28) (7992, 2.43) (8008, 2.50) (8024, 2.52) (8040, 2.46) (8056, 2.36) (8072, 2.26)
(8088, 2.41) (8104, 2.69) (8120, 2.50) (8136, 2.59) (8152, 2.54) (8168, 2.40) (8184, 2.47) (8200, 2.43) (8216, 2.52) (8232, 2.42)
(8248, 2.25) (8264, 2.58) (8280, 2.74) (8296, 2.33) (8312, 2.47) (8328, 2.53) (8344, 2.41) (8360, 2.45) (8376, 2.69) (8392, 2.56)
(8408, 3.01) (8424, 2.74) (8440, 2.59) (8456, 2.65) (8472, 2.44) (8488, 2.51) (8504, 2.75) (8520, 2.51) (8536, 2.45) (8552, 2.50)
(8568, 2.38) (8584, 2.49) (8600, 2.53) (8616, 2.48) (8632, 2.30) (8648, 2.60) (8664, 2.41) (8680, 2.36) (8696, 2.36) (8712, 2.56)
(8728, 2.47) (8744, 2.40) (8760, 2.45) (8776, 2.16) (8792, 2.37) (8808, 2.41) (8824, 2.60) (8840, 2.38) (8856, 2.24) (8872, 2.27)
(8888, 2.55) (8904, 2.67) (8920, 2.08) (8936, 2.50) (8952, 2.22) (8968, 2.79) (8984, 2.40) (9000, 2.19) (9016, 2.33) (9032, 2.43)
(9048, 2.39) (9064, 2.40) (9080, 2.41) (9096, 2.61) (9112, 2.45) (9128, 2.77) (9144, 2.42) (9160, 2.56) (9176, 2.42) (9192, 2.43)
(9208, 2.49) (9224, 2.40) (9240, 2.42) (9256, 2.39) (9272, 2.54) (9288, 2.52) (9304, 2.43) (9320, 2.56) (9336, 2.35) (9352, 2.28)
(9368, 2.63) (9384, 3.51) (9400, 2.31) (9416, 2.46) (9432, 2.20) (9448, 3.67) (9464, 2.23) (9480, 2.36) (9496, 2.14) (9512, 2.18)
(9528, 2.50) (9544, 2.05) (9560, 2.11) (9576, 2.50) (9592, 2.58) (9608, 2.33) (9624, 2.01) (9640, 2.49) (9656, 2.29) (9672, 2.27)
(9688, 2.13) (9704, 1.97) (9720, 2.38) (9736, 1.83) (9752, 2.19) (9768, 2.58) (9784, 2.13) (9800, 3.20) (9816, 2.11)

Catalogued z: 0.12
